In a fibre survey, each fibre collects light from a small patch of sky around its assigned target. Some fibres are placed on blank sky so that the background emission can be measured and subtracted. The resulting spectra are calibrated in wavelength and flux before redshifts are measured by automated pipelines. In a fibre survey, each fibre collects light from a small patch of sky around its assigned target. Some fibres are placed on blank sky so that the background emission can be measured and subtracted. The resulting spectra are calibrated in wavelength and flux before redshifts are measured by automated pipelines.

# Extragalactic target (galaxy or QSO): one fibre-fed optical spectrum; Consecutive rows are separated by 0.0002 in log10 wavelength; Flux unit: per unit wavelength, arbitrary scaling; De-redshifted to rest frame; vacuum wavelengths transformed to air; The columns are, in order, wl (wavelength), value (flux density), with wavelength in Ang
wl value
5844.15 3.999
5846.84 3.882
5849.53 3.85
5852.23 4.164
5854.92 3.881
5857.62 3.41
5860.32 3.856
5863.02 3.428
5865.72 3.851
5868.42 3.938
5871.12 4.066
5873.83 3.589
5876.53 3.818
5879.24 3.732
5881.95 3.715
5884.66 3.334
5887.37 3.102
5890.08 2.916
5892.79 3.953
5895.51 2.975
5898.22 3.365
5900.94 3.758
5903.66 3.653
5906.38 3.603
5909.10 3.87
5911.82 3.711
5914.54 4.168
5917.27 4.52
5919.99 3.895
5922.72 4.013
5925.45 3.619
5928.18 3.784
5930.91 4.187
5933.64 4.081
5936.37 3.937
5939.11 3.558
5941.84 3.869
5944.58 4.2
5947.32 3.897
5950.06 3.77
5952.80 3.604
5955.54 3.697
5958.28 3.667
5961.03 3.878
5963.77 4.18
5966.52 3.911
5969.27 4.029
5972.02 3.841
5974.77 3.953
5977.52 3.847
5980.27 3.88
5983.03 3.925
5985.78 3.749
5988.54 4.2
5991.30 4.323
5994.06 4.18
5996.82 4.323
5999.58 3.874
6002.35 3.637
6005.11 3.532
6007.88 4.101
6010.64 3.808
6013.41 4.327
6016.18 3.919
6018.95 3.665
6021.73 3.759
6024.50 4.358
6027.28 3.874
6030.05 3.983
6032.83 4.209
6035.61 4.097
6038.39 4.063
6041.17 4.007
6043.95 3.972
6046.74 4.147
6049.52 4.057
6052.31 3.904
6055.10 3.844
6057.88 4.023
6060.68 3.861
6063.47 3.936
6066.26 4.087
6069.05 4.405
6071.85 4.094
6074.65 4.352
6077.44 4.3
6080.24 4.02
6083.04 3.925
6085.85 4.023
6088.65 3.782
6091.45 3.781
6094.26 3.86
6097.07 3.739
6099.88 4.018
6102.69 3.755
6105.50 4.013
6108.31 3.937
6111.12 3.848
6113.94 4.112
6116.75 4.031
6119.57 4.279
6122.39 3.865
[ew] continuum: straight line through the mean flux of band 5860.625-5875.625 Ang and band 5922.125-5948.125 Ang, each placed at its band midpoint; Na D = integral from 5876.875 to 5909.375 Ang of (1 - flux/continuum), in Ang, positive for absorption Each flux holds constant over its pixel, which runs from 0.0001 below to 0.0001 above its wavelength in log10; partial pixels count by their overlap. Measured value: 2.8 Ang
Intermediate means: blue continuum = 3.78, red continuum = 3.91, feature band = 3.5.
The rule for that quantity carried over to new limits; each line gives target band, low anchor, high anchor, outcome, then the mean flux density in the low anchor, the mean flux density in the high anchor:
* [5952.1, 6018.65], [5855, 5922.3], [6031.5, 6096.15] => -1.0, 3.68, 4.03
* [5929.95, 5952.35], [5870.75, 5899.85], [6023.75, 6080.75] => -1.4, 3.49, 4.07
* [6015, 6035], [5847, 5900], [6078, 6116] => -0.8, 3.63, 3.92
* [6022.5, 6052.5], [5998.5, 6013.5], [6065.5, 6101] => -1.1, 3.84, 4.03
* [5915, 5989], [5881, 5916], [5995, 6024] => -3.8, 3.55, 3.91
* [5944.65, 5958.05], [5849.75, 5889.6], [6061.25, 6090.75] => 0.2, 3.69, 4.08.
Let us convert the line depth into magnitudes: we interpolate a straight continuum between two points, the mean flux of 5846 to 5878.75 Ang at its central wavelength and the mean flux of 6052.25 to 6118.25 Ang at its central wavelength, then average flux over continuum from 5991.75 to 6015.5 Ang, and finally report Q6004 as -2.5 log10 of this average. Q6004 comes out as -0.02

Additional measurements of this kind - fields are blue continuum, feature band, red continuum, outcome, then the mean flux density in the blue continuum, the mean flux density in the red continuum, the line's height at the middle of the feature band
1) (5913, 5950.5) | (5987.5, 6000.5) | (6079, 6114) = -0.066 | 3.97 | 3.9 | 3.94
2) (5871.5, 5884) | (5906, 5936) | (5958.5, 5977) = -0.038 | 3.72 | 3.94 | 3.83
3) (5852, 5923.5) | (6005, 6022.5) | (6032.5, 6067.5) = 0.011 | 3.71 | 4.01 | 3.94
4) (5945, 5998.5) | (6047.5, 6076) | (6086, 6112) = -0.046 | 3.94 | 3.87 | 3.89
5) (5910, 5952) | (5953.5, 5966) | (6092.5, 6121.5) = 0.027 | 3.94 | 3.95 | 3.94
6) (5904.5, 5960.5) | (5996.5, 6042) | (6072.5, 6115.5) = -0.010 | 3.88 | 3.97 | 3.93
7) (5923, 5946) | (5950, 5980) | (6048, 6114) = 0.019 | 3.91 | 3.98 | 3.92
